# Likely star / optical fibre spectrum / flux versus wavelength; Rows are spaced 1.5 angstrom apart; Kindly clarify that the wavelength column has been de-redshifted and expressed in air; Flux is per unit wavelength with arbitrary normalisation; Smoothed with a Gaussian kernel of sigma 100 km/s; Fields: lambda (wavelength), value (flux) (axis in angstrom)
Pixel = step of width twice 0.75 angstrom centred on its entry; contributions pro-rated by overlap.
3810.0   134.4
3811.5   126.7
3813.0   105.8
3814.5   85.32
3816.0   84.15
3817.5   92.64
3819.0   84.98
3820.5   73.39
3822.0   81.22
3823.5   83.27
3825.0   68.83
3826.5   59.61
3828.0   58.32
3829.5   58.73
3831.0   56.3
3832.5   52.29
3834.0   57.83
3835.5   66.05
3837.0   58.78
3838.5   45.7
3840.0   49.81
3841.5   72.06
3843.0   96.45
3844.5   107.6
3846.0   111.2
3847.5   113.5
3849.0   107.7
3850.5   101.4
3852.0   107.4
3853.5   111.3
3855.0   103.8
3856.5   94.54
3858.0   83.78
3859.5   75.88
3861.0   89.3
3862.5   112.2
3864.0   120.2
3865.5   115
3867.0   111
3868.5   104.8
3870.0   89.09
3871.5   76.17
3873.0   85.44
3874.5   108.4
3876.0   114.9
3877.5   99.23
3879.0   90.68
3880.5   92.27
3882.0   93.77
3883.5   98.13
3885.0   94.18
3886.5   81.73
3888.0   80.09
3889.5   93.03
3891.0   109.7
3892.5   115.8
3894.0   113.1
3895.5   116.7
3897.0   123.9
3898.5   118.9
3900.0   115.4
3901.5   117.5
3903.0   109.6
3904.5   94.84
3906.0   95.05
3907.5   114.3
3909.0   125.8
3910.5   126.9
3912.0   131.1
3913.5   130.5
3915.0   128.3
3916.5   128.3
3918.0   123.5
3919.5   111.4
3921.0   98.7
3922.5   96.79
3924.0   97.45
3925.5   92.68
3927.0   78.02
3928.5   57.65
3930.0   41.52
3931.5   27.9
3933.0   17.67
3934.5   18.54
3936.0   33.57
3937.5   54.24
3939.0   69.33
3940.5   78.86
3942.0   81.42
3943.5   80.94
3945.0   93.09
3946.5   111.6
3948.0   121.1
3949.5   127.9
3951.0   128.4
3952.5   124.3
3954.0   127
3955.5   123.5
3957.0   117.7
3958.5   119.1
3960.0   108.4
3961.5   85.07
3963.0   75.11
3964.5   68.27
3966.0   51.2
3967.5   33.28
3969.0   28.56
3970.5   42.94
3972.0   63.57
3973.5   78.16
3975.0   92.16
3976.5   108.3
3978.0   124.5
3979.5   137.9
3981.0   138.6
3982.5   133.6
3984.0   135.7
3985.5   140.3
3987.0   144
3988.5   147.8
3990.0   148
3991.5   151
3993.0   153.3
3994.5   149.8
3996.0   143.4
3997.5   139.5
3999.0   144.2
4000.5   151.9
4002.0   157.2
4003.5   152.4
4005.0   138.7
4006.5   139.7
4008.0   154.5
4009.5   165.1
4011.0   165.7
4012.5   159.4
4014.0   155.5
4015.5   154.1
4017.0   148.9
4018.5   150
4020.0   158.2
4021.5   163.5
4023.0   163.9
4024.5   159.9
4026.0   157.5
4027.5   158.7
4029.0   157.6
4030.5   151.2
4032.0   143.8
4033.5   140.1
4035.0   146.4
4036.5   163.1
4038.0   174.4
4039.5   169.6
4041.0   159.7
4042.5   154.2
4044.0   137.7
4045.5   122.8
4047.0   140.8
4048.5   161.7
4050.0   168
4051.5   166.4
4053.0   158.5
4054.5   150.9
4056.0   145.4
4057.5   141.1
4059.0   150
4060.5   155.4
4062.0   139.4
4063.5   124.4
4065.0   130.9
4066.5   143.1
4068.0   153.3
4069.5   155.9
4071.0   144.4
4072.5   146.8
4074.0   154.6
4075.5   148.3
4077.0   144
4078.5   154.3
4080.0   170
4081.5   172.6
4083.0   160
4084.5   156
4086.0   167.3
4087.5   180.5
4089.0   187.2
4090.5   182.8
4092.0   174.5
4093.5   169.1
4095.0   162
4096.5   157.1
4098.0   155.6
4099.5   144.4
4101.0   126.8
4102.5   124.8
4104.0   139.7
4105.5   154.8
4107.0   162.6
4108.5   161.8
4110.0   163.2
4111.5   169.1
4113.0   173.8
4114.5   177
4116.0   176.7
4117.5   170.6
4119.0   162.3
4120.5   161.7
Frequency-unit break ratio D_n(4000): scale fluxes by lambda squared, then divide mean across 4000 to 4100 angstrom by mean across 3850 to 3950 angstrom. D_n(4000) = 1.74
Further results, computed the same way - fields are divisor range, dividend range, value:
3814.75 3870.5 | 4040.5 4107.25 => 2.01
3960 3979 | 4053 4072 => 2.07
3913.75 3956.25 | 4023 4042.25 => 1.86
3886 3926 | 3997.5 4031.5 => 1.47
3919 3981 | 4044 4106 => 1.94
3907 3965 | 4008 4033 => 1.74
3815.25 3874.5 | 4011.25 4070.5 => 1.97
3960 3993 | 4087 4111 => 1.64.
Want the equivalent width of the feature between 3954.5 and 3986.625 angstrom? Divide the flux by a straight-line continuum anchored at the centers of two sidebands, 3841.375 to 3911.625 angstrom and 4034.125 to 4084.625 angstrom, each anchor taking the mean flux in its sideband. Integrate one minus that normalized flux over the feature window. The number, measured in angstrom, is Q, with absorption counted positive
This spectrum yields 8.0 angstrom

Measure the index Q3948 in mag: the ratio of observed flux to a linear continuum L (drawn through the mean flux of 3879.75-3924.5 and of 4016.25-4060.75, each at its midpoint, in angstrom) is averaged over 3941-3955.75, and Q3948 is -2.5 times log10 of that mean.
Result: 0.13 mag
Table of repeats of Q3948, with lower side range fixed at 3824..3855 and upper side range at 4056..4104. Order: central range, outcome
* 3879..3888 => 0.018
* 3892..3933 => -0.027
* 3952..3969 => 0.268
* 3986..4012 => -0.167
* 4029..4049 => -0.077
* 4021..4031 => -0.163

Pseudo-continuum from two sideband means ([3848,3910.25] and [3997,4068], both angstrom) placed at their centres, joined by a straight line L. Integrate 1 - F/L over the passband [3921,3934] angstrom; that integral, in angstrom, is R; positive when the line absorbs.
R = 5.84 angstrom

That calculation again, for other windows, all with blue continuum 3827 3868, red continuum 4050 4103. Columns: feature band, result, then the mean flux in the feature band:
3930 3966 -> 9.9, 85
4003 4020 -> -2.3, 153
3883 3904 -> -1.2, 106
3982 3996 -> -1.8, 145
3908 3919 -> -2.2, 127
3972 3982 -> 1.2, 110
